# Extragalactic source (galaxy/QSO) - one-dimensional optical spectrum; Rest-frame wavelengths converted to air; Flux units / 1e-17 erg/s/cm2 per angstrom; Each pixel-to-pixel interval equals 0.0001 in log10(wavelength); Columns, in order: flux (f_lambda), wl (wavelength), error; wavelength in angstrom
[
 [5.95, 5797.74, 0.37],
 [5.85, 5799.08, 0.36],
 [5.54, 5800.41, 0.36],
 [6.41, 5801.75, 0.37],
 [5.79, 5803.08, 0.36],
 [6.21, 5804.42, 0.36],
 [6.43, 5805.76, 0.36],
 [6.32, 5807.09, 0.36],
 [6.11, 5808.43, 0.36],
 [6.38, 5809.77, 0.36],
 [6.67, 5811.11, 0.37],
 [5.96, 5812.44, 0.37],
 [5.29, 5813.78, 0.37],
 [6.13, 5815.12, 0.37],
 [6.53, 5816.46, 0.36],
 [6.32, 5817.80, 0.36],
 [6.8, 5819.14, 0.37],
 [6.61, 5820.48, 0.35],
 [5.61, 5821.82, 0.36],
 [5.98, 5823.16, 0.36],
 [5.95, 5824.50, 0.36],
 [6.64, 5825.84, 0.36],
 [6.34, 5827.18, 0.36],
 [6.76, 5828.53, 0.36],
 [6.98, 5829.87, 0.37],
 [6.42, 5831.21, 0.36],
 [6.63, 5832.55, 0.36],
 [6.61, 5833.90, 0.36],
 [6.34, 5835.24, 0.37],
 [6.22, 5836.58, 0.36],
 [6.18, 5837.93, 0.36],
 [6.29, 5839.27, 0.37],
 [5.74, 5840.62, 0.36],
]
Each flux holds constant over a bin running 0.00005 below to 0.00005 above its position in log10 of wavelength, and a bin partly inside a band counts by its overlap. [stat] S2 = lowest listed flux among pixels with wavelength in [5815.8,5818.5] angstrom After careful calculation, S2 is 6.32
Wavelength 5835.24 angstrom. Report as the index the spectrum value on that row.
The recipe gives 6.34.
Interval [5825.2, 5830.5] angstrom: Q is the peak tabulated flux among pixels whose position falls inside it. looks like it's 6.98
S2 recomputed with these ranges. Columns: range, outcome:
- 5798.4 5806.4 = 5.54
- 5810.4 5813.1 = 5.96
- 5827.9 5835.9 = 6.34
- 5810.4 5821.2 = 5.29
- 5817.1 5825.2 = 5.61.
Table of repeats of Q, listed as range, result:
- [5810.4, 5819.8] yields 6.8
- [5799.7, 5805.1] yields 6.41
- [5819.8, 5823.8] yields 6.61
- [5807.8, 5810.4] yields 6.38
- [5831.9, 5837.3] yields 6.63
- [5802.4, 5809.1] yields 6.43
